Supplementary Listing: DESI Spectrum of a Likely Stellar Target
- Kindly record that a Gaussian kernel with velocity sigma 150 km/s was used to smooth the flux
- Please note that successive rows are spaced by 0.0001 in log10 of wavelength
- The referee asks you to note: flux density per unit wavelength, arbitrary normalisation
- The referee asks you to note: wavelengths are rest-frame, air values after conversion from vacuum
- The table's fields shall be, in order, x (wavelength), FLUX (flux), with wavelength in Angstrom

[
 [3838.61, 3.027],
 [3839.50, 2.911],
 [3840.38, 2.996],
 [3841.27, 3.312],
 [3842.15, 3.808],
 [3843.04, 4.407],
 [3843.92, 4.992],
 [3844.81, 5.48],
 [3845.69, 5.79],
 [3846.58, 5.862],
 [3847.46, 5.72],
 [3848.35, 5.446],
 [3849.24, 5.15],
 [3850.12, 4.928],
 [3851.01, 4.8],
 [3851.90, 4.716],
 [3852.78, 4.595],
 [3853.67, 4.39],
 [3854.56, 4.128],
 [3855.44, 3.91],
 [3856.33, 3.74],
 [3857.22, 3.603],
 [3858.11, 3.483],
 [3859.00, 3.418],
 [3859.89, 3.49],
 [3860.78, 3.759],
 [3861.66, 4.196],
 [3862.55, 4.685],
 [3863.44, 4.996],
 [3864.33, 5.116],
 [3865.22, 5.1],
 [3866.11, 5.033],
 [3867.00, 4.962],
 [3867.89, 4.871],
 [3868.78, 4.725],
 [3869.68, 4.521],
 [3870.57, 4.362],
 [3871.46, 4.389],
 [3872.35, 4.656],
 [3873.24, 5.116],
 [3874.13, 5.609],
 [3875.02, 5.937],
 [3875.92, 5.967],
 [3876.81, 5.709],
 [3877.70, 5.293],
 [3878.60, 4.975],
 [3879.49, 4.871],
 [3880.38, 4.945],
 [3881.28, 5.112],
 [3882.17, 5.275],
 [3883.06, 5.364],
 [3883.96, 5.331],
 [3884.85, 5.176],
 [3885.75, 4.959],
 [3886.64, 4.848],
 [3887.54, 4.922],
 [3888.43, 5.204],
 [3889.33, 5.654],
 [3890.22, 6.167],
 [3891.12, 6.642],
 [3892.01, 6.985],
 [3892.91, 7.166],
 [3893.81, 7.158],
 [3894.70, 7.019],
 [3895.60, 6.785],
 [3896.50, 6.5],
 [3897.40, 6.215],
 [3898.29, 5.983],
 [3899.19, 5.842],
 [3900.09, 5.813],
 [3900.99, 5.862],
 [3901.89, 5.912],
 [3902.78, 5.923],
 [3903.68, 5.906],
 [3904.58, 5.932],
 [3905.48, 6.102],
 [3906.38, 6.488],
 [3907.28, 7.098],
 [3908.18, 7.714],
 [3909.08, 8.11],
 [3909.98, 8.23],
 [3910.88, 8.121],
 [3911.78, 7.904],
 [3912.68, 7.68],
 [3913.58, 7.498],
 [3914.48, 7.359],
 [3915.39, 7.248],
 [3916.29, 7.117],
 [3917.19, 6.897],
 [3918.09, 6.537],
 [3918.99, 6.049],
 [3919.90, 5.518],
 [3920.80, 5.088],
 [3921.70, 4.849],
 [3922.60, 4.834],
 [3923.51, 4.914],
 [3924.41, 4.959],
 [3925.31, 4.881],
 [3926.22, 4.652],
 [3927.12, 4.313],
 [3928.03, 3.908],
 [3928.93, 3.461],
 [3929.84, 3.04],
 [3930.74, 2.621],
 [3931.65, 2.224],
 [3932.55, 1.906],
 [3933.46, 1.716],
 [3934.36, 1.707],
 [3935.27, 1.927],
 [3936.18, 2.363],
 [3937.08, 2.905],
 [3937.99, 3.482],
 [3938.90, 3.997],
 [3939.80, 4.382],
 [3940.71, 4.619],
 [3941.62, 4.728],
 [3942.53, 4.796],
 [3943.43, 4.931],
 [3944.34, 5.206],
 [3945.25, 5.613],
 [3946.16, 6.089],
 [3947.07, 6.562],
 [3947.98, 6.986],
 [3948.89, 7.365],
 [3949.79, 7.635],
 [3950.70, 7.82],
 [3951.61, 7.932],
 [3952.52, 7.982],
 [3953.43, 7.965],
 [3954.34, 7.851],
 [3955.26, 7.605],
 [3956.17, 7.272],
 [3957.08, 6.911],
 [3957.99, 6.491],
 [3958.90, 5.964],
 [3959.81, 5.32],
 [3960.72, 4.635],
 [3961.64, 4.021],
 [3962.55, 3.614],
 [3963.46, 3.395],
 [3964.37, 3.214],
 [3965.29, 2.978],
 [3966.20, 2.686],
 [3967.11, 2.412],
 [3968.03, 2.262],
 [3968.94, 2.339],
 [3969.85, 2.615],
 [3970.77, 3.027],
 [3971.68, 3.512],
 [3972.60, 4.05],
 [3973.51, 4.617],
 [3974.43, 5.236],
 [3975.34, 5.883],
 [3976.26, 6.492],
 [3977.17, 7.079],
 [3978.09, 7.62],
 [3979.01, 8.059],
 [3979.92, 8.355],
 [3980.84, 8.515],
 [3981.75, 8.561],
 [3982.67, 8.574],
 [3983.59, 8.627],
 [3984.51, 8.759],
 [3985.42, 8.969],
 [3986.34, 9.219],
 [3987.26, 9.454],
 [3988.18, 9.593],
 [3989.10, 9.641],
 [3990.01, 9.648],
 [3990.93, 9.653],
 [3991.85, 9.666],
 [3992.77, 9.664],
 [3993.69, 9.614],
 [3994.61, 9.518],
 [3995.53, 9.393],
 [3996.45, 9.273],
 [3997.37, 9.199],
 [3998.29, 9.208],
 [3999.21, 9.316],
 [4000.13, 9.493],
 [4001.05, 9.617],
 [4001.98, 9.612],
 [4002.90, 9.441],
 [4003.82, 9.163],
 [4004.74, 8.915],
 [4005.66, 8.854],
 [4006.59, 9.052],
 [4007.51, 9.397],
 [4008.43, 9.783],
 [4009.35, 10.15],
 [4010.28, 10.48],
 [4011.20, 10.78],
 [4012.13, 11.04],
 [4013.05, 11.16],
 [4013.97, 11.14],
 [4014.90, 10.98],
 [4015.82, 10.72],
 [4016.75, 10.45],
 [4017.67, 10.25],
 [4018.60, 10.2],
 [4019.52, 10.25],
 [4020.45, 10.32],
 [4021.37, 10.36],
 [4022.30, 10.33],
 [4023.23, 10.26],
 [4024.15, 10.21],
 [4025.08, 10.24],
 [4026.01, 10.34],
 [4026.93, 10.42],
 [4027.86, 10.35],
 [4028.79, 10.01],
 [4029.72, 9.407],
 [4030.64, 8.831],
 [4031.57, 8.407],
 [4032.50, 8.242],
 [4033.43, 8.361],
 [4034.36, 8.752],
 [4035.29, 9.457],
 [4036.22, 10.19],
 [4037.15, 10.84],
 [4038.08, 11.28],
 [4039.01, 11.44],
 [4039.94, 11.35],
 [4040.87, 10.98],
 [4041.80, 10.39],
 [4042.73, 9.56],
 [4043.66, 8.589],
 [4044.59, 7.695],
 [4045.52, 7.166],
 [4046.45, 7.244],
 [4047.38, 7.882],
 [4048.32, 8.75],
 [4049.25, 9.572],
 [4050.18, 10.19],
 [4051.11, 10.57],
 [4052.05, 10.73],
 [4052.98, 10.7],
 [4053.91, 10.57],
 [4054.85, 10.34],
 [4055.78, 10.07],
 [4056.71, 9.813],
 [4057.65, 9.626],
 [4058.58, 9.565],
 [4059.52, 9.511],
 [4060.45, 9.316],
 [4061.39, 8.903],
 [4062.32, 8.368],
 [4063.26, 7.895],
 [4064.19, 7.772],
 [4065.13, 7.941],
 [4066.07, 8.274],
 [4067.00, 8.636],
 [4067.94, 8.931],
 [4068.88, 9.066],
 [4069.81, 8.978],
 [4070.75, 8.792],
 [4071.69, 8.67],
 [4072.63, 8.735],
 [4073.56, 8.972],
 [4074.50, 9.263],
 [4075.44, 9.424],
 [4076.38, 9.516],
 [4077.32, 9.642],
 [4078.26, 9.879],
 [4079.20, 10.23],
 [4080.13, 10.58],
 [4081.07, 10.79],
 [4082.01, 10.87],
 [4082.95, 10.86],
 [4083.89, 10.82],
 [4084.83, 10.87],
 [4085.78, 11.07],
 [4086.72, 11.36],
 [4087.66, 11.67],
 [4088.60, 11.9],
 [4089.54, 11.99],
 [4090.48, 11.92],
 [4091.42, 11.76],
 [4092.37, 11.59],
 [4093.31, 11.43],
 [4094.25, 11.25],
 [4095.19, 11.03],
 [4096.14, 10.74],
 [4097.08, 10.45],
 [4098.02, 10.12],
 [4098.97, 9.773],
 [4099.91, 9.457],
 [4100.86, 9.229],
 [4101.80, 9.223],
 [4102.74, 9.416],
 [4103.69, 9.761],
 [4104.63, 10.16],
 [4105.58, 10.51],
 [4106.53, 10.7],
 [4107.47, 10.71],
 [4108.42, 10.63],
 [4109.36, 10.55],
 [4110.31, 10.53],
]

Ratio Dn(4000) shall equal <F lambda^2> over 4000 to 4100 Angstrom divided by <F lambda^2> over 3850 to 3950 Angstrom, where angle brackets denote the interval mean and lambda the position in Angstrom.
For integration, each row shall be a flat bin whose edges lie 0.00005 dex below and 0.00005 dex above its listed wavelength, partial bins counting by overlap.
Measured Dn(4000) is 2.04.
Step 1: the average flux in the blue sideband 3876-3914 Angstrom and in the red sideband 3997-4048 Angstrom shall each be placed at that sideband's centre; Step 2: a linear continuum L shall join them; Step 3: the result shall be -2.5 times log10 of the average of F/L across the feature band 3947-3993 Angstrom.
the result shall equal 0.26 mag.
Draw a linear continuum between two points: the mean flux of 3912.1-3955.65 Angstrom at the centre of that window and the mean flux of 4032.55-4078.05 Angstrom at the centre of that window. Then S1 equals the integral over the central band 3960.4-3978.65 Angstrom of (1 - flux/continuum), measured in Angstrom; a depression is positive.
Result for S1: 6.7 Angstrom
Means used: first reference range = 5.25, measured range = 4.1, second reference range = 9.33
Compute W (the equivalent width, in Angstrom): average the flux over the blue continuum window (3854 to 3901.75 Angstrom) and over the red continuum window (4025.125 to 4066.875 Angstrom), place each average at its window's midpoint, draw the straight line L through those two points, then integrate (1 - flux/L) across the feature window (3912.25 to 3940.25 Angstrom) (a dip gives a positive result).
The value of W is 8.1 Angstrom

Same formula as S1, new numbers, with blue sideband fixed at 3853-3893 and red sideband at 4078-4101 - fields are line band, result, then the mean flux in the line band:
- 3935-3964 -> 6.0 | 5.59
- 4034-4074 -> 2.2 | 9.35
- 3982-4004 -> -2.9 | 9.34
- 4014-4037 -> -2.0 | 9.92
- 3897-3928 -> -1.3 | 6.25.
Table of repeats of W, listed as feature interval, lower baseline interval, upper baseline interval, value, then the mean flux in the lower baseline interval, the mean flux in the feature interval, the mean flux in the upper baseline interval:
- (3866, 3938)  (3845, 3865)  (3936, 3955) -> -3.01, 4.56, 5.41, 5.84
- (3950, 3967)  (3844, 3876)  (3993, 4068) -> 4.08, 4.73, 5.71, 9.65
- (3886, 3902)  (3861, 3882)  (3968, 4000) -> -1.75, 5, 6.14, 7.67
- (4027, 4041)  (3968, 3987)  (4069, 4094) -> -2.01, 6.43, 9.84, 10.4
